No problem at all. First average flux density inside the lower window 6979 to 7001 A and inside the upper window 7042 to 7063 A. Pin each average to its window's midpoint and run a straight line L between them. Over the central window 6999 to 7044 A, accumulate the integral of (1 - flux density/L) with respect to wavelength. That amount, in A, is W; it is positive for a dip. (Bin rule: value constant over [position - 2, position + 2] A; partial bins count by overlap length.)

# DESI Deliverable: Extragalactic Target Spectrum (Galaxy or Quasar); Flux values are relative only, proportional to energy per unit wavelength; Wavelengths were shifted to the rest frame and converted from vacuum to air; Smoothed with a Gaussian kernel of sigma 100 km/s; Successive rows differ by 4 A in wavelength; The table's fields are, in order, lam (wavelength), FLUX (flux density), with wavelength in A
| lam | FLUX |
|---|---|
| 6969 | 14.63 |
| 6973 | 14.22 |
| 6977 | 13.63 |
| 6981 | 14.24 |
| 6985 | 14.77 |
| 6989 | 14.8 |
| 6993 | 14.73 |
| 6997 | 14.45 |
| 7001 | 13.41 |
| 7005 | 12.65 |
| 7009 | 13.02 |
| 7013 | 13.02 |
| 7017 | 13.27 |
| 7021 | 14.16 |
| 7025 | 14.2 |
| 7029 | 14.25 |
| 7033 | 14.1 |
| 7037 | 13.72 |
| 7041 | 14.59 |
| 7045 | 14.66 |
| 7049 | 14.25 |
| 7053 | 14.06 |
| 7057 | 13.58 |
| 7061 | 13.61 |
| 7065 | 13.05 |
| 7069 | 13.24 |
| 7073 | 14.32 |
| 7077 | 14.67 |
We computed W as 1.8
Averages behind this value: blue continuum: 14.5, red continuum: 14.1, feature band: 13.7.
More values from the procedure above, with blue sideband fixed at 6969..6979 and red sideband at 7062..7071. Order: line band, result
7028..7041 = -0.6 A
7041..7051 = -0.8 A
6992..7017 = 0.6 A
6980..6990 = -0.5 A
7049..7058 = -0.4 A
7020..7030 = -0.5 A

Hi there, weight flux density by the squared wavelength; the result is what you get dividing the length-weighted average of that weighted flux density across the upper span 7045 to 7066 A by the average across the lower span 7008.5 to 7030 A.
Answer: 1.02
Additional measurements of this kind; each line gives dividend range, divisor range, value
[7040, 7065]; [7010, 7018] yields 1.08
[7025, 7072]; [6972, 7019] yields 1.02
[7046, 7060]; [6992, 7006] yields 1.03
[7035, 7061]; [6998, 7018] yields 1.09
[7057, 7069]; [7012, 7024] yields 1.00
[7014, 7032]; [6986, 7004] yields 0.98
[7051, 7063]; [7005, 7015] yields 1.08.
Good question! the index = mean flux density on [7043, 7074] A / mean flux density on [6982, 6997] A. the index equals 0.94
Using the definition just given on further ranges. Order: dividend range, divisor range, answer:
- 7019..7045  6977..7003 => 0.99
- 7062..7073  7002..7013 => 1.04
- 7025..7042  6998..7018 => 1.08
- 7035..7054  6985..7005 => 1.00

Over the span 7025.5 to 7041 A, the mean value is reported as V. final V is 14.1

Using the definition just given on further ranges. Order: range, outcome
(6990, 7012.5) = 13.7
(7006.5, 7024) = 13.4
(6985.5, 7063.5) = 13.9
